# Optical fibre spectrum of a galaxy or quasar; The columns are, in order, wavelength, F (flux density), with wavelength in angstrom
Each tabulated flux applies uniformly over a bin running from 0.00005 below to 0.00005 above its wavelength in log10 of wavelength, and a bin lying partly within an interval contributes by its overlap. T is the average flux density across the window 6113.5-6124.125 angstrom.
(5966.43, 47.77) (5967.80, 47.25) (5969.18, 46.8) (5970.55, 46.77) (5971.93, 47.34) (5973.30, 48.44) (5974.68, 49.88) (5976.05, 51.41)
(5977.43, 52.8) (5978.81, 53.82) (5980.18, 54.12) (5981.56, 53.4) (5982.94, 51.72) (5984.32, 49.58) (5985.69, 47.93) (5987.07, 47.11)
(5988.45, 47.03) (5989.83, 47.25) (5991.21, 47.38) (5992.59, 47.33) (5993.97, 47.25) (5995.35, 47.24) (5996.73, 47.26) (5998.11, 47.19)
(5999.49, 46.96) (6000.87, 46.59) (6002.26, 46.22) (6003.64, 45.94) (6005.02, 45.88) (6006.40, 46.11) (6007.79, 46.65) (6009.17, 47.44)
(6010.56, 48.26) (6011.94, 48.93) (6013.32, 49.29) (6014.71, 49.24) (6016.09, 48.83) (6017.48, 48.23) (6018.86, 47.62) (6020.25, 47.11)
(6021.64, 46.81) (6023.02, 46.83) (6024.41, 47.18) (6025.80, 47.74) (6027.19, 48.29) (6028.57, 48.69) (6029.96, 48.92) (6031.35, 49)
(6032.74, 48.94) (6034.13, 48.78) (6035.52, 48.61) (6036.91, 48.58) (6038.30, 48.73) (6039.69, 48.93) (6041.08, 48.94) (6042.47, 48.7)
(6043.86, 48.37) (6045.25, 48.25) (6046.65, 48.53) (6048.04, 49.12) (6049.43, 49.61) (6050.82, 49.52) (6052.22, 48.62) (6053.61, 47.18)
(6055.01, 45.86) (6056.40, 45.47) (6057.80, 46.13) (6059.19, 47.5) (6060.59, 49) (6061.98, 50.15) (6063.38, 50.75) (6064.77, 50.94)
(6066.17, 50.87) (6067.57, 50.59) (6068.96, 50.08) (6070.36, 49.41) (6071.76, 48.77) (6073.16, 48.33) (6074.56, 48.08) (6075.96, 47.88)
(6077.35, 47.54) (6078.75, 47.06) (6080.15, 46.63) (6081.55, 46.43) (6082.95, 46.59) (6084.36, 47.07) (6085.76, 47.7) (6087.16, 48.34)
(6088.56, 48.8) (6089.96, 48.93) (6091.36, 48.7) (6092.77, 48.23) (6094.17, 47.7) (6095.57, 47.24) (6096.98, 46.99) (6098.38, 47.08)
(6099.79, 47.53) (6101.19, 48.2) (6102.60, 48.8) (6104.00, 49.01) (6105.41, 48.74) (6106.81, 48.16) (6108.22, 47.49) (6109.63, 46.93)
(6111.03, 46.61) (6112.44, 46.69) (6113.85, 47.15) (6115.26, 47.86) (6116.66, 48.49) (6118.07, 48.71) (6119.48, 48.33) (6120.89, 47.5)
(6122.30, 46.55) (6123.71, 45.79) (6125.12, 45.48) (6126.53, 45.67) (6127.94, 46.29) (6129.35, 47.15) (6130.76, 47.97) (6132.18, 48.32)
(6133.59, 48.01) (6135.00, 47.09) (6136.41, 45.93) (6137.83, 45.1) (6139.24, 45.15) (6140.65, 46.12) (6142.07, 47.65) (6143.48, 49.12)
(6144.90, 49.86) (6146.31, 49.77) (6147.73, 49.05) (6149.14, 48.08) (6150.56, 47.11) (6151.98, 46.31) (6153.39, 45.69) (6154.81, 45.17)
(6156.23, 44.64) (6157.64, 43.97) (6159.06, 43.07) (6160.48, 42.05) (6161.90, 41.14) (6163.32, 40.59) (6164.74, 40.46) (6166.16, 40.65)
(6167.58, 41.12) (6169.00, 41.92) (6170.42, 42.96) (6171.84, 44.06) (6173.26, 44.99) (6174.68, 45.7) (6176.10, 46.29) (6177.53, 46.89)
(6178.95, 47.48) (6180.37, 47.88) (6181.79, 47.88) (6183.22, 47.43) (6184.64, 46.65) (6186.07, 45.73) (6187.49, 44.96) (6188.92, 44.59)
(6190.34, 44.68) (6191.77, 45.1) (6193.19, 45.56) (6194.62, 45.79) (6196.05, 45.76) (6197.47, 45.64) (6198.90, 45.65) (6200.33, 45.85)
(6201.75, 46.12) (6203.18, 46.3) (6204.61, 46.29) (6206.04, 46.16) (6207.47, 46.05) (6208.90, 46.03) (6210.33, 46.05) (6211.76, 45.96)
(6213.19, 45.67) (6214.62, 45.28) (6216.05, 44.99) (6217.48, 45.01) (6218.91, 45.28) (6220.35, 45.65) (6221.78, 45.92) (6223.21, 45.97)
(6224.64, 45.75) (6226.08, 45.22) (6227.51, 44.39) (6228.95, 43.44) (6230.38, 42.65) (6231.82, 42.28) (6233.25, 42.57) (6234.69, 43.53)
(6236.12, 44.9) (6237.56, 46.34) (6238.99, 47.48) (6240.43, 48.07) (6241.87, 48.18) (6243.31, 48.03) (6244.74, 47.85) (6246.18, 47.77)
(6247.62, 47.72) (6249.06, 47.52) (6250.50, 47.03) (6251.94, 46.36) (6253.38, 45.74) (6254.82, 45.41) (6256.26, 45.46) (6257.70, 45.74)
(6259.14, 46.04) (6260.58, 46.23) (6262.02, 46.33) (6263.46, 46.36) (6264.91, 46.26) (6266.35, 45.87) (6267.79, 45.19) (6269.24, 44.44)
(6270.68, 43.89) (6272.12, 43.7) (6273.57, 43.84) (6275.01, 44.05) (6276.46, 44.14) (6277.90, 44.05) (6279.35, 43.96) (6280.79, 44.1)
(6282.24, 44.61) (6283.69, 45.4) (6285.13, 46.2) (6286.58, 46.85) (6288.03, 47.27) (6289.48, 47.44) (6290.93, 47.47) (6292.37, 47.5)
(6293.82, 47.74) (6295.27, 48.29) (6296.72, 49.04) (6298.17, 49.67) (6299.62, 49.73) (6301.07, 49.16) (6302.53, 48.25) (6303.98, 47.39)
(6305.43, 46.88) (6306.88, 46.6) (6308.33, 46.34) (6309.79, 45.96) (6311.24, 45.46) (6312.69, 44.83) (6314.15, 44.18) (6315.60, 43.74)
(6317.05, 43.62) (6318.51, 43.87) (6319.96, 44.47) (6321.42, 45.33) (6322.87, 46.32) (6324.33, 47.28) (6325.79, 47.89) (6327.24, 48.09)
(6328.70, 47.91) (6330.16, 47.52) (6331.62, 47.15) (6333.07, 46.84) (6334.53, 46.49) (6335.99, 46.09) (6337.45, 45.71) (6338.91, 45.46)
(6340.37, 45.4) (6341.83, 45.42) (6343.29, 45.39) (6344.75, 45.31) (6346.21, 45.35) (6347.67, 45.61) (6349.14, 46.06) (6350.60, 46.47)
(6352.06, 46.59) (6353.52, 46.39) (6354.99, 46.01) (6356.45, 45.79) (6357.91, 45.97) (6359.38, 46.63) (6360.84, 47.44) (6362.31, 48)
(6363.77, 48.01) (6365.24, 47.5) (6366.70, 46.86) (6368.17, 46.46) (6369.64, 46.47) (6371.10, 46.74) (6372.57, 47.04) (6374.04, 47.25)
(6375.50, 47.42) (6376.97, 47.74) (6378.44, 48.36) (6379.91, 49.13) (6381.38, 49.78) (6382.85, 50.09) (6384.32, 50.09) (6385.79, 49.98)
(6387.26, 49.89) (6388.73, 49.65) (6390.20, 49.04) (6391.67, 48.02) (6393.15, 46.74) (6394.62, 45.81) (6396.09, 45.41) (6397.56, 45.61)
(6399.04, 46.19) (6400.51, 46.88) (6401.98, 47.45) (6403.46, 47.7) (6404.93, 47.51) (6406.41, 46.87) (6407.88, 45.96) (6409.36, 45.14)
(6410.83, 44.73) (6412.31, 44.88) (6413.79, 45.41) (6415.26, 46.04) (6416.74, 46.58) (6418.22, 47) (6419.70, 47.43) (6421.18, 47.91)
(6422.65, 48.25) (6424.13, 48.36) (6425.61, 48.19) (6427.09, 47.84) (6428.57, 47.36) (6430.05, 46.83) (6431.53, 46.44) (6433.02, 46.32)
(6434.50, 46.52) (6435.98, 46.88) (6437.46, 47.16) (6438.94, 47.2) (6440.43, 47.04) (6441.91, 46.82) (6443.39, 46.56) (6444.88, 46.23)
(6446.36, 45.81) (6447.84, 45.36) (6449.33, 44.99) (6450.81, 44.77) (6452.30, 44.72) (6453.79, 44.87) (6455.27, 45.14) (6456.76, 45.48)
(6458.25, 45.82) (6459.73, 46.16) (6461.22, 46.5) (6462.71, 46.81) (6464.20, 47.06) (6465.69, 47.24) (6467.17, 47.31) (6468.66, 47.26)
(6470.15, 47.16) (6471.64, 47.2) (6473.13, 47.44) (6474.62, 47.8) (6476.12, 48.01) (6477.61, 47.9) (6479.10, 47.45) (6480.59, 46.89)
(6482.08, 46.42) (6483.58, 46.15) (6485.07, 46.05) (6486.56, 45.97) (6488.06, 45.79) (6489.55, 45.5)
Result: 47.6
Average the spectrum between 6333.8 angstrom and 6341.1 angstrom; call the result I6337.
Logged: 45.8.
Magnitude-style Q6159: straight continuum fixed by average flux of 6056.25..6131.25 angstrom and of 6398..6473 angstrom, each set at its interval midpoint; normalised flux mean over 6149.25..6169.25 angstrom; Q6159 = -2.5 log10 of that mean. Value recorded 0.10 mag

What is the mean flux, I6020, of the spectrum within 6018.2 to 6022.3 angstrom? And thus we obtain 47.1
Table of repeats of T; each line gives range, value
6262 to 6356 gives 46.1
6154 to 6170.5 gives 42.3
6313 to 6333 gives 46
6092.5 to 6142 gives 47.3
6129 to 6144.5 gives 47.1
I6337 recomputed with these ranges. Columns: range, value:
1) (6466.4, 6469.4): 47.4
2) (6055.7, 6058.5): 45.9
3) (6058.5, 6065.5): 49.7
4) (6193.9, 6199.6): 45.7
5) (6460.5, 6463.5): 46.6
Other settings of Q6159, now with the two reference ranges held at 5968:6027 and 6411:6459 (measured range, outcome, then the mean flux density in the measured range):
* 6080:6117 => 0.00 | 47.7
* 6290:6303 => -0.03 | 48.5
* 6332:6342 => 0.02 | 46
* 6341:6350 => 0.03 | 45.5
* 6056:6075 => -0.02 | 49.1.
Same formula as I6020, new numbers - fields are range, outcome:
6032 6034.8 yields 48.8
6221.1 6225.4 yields 45.9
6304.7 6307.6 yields 46.8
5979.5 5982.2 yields 53.7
